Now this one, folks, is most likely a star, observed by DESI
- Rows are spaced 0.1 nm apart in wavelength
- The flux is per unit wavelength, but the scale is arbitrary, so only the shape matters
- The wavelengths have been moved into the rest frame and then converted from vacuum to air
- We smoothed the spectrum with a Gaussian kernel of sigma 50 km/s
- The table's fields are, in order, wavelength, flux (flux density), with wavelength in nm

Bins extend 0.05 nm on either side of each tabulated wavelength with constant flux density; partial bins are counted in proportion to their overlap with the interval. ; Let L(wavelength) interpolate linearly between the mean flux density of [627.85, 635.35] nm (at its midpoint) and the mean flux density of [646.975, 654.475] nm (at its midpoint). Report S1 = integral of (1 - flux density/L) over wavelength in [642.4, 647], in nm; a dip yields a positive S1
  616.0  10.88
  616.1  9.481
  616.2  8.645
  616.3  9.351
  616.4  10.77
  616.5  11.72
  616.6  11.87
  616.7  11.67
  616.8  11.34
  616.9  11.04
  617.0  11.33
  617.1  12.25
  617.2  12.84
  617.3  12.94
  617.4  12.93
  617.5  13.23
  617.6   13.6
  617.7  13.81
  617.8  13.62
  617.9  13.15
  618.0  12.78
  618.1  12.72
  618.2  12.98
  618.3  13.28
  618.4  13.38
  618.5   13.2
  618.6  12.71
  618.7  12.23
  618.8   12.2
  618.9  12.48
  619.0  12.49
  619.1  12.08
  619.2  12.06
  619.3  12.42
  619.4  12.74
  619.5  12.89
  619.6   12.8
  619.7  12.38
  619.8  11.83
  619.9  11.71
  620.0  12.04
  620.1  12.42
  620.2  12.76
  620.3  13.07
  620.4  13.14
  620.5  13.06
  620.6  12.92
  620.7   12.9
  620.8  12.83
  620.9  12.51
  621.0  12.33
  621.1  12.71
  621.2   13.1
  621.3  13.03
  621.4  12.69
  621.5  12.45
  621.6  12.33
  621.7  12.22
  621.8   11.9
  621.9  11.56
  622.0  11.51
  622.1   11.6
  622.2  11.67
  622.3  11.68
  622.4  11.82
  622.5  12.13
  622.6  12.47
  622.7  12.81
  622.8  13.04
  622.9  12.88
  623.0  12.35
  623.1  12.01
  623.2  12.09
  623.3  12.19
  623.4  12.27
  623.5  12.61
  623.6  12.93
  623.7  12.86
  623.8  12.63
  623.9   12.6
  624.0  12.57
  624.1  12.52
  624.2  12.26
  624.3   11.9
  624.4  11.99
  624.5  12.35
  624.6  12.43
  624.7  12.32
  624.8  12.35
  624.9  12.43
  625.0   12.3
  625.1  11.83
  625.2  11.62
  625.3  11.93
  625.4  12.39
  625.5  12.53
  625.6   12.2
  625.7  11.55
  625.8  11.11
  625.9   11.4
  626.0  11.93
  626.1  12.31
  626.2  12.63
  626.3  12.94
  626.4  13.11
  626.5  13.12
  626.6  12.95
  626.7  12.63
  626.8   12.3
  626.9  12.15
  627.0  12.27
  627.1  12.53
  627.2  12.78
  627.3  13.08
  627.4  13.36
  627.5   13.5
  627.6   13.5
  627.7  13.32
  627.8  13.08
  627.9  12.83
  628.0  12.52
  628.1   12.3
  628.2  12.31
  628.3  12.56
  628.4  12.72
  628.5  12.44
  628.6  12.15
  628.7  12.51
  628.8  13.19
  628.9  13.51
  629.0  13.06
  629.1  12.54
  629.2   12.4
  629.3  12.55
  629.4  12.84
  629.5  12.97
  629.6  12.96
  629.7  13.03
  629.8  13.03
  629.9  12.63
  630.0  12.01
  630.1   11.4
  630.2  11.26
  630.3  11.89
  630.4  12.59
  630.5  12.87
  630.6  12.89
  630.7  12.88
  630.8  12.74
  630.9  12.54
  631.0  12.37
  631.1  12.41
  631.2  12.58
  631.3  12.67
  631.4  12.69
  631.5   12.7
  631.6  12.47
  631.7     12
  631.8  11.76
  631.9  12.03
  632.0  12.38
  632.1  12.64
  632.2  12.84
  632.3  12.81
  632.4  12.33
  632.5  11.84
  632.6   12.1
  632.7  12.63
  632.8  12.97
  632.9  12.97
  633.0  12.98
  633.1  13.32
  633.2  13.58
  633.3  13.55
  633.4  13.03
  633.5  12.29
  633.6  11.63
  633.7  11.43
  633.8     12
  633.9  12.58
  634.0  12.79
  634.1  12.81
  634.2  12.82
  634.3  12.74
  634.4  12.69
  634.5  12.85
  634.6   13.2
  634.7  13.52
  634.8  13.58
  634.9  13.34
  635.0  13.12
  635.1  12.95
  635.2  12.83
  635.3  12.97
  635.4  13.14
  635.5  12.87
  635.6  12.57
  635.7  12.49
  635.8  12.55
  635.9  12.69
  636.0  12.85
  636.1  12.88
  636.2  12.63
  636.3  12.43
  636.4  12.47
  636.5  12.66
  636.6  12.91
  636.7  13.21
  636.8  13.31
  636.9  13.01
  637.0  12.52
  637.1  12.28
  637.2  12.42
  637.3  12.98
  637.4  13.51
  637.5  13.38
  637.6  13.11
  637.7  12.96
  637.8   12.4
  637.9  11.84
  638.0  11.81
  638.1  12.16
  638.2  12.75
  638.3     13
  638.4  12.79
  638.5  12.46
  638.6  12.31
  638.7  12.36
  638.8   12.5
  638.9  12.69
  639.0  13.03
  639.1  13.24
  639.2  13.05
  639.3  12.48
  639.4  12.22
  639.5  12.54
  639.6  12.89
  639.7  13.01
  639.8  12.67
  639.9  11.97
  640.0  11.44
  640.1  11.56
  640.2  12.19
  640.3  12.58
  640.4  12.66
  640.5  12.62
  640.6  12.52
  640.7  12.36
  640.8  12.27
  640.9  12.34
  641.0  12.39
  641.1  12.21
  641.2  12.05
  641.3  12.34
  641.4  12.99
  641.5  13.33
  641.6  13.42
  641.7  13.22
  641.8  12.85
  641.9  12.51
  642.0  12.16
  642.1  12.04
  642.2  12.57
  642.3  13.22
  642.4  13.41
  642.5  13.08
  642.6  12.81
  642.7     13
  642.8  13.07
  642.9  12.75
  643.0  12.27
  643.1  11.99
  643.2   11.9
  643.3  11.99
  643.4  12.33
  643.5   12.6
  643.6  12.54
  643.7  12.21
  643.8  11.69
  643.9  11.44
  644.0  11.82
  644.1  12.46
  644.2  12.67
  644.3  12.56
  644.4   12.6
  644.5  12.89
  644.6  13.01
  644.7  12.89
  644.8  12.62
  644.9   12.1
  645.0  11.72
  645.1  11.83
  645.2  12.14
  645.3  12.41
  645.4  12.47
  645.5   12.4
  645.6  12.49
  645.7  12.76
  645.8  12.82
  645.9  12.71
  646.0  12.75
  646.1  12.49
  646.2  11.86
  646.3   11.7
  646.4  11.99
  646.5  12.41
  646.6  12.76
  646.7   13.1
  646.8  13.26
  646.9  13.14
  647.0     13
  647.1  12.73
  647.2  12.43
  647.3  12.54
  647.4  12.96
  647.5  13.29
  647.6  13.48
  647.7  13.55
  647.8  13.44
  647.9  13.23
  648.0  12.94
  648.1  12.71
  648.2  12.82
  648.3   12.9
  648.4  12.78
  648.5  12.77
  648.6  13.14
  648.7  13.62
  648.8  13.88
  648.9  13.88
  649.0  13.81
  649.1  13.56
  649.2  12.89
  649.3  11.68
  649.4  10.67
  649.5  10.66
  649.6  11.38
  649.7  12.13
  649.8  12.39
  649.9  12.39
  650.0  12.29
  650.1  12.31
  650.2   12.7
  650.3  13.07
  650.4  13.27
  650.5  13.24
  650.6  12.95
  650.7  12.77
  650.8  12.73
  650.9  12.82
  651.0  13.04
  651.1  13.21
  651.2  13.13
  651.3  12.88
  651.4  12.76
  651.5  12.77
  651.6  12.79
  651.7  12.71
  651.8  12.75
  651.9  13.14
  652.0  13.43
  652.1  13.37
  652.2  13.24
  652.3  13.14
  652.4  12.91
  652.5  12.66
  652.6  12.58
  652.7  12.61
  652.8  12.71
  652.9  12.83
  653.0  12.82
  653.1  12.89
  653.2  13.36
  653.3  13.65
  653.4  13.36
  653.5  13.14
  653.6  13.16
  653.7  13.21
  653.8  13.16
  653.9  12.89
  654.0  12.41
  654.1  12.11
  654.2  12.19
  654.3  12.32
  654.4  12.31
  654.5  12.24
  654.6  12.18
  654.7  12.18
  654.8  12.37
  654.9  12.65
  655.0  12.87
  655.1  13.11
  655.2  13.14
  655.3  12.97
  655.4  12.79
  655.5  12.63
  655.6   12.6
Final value 0.11 nm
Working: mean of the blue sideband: 12.6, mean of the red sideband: 12.8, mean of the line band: 12.5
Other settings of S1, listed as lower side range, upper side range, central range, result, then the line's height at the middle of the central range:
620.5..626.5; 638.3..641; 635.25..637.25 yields -0.05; 12.5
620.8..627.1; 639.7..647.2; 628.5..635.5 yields -0.15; 12.4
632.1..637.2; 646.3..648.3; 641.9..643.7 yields 0.04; 12.9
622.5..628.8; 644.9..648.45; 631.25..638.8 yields -0.08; 12.6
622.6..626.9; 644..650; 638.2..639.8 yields -0.02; 12.5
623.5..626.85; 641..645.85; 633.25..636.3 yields -0.08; 12.4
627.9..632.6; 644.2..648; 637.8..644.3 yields 0.06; 12.6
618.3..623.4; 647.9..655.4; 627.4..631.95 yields -0.03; 12.5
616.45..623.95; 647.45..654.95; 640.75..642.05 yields 0.01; 12.7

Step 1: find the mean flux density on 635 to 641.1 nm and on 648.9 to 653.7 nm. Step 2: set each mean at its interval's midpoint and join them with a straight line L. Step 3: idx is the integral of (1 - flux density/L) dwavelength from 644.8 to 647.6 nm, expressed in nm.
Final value 0.041 nm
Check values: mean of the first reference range 12.6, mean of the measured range 12.5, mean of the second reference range 12.8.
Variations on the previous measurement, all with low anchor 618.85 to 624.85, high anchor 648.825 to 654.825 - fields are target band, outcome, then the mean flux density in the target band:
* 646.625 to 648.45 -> -0.05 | 13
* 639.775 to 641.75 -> 0.03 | 12.5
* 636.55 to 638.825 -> -0.02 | 12.7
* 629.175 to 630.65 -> 0.00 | 12.5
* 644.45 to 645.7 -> 0.02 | 12.4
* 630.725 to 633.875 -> 0.00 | 12.5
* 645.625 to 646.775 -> 0.02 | 12.5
